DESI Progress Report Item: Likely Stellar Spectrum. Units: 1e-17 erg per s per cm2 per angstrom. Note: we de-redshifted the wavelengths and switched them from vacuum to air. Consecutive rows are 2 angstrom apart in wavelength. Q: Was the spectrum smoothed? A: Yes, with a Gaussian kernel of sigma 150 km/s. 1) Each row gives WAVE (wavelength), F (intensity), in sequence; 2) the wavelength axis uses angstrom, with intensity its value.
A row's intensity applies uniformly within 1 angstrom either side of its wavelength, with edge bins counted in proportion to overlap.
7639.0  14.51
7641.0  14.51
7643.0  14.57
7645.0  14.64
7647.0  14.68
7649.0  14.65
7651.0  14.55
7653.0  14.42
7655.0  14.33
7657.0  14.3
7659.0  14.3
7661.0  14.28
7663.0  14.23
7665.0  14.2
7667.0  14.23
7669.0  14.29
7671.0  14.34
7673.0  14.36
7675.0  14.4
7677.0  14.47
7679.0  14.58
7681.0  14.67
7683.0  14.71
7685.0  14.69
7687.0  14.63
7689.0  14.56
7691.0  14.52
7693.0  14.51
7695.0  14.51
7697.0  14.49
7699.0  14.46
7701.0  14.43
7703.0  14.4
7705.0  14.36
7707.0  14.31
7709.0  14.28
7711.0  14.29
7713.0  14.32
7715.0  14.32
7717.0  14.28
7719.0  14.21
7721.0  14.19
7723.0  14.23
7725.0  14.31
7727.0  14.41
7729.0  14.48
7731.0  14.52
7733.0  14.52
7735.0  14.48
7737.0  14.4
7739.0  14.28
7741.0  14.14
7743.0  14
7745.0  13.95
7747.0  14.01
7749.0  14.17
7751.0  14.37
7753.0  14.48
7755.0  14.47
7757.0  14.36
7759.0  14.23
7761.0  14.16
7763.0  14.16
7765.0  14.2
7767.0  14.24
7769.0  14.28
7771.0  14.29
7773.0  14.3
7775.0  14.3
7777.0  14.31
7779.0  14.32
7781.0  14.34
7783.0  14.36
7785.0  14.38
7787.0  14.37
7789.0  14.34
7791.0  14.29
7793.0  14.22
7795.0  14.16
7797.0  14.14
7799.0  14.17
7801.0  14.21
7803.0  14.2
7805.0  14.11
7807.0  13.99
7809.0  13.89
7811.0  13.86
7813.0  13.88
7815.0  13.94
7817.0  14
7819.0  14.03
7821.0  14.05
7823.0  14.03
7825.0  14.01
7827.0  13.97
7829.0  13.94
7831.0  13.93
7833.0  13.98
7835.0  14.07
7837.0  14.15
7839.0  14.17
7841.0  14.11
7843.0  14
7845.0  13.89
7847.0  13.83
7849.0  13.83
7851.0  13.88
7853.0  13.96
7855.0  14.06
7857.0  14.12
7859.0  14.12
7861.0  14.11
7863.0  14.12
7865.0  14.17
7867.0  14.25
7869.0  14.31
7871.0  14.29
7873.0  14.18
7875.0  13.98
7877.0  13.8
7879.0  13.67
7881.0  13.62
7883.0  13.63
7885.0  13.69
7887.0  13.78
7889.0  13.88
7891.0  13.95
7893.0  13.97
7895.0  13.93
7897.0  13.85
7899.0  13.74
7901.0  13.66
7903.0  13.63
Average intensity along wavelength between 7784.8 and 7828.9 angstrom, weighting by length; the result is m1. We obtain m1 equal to 14.1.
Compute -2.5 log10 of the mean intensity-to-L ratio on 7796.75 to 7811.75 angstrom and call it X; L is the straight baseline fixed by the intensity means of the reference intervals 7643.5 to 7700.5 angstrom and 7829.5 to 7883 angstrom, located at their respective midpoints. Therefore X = 0.005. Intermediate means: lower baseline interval 14.5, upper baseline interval 14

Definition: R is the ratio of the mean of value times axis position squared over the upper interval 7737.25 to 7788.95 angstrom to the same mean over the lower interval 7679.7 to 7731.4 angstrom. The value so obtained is 1.0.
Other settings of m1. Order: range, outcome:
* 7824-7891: 14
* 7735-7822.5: 14.2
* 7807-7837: 14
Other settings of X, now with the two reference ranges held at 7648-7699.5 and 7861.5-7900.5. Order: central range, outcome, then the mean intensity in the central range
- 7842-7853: 0.01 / 13.9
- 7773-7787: -0.01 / 14.3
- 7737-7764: 0.00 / 14.2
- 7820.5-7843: 0.00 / 14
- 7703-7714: 0.00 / 14.3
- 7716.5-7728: 0.00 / 14.3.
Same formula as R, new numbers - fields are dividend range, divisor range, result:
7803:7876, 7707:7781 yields 1.01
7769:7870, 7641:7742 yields 1.01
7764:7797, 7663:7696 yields 1.01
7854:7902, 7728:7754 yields 1.01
